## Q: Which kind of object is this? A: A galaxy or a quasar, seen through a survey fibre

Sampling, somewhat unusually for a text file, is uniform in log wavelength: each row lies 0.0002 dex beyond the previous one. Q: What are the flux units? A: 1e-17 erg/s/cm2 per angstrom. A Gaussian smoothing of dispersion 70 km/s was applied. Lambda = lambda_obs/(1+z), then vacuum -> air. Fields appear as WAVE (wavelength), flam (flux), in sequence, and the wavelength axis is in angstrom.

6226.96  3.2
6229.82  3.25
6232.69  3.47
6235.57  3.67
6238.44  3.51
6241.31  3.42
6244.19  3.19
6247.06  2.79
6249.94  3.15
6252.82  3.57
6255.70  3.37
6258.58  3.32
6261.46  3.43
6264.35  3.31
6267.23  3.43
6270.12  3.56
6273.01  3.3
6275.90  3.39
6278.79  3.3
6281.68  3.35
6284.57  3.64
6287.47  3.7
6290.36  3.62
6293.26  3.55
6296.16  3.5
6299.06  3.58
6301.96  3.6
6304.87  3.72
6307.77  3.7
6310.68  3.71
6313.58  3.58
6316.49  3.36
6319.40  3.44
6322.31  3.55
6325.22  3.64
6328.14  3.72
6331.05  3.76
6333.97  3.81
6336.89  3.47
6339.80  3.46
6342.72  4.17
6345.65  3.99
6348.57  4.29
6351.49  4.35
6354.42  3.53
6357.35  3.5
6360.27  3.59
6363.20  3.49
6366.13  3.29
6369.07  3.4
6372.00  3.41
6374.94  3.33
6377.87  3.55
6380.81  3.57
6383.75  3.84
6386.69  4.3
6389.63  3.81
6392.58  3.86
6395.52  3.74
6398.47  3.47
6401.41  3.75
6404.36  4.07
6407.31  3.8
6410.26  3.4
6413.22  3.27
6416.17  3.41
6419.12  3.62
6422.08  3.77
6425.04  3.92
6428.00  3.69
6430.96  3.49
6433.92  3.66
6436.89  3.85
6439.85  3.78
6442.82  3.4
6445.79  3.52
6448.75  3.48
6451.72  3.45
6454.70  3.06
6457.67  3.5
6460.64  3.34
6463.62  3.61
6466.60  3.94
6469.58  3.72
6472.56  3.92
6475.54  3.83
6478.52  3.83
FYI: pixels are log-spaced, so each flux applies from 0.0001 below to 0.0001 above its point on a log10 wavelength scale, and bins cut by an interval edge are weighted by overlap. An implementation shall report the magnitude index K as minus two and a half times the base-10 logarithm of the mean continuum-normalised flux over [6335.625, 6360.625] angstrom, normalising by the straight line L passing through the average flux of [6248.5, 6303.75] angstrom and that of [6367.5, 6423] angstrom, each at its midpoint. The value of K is -0.08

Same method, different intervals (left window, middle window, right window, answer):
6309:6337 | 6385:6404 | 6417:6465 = -0.074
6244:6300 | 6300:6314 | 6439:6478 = -0.069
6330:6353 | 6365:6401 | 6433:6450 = 0.044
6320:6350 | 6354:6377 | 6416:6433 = 0.090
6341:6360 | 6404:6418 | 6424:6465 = 0.041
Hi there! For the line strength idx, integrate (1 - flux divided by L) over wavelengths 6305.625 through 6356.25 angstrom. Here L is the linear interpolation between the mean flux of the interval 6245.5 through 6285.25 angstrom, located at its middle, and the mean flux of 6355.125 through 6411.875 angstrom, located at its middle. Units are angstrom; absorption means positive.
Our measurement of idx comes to -3.3 angstrom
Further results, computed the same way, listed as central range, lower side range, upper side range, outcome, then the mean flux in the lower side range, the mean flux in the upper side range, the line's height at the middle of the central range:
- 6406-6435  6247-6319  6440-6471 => -0.8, 3.47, 3.51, 3.51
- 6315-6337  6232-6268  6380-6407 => 0.0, 3.35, 3.83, 3.6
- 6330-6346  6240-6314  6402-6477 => -1.1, 3.45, 3.62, 3.52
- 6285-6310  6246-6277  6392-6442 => -1.6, 3.33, 3.67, 3.41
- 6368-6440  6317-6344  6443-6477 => -1.2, 3.66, 3.57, 3.61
